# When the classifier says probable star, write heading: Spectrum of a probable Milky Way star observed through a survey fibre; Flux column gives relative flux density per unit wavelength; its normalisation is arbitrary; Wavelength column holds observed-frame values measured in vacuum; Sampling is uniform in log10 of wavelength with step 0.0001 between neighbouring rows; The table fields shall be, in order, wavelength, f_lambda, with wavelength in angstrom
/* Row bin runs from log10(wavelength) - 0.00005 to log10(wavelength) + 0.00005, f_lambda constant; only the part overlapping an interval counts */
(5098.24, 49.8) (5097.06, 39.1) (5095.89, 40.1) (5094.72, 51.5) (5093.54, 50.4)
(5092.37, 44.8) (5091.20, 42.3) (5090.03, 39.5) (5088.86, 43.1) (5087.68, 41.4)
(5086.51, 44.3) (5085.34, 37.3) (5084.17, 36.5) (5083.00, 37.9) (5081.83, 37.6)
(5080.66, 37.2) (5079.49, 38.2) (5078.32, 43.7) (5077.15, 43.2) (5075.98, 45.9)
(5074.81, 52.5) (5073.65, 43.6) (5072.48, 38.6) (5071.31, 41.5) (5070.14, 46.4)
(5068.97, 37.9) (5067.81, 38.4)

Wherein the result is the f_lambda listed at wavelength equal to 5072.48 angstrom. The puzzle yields 38.6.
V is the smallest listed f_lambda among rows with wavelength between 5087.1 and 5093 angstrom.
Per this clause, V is 39.5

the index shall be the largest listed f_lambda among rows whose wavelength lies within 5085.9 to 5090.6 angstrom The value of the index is 44.3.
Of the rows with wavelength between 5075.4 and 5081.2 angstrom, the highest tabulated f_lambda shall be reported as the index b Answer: 45.9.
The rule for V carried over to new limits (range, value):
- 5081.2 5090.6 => 36.5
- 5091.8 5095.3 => 44.8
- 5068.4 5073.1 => 37.9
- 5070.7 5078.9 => 38.6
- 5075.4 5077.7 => 43.2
